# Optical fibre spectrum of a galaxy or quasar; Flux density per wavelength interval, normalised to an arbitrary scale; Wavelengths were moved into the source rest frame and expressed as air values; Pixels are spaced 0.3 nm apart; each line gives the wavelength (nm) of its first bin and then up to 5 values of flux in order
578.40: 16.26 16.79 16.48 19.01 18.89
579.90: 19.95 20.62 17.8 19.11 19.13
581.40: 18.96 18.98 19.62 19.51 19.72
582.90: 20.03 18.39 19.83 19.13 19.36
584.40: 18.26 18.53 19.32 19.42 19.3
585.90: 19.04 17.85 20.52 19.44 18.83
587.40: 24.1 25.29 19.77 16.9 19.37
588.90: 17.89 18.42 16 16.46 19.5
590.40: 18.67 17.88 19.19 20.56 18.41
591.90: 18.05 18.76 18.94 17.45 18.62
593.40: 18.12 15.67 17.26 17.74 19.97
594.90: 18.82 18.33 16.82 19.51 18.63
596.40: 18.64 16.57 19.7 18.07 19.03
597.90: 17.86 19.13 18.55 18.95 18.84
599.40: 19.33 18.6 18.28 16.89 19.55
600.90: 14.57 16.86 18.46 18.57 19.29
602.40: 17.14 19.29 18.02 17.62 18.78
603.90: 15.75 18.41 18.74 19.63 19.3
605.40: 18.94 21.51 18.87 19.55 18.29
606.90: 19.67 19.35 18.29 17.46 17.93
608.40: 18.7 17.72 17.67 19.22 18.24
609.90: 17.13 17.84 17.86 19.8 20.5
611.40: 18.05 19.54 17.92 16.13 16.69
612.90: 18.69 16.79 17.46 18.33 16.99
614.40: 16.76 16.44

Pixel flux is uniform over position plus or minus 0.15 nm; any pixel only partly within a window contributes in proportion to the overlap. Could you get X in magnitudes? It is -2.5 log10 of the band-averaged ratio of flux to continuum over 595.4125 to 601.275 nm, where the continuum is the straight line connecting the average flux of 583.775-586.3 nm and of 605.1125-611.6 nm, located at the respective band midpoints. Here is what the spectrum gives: 0.03 mag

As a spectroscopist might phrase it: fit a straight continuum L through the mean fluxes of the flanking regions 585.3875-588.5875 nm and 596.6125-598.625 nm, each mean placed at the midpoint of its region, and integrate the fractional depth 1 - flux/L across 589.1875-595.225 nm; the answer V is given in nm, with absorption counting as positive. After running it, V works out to 0.33 nm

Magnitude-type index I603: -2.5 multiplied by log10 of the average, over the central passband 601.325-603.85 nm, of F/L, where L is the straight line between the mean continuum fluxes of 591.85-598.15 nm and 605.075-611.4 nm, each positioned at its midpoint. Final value 0.01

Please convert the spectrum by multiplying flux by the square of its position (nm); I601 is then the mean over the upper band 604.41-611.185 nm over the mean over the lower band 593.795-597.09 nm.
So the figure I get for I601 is 1.07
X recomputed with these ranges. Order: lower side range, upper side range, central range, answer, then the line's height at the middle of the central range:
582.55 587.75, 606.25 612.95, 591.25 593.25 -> 0.041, 19.3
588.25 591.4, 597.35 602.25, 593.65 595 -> 0.015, 18.3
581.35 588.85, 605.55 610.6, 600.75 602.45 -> 0.080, 18.8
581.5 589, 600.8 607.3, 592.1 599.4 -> 0.036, 19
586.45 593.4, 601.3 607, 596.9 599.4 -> 0.004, 18.8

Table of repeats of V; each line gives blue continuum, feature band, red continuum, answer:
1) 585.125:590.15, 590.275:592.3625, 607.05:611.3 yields 0.04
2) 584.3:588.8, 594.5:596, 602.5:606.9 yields 0.05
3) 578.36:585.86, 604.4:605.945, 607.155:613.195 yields -0.11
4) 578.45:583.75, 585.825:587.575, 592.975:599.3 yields -0.13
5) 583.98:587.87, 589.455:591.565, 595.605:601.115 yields 0.10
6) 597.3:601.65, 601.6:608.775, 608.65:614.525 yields -0.21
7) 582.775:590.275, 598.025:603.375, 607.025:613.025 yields 0.12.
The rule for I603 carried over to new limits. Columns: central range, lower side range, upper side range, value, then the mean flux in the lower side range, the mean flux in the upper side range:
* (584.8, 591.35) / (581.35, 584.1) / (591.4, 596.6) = -0.02 mag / 19.4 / 18.2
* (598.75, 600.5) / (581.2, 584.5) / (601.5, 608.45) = 0.02 mag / 19.3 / 18.7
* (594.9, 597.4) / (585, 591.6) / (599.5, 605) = 0.01 mag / 19.2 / 18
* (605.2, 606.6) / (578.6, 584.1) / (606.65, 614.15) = -0.07 mag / 19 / 18.2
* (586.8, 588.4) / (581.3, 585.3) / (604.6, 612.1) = -0.10 mag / 19.2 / 18.8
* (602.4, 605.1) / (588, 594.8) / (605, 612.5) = 0.01 mag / 18.2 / 18.6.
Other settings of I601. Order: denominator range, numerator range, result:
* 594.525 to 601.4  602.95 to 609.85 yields 1.04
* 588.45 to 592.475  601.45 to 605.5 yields 1.04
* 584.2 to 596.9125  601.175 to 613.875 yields 1.04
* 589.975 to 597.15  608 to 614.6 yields 1.04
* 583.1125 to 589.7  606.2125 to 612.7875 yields 1.03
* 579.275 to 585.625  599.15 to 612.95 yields 1.03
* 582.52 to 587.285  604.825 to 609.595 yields 1.06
